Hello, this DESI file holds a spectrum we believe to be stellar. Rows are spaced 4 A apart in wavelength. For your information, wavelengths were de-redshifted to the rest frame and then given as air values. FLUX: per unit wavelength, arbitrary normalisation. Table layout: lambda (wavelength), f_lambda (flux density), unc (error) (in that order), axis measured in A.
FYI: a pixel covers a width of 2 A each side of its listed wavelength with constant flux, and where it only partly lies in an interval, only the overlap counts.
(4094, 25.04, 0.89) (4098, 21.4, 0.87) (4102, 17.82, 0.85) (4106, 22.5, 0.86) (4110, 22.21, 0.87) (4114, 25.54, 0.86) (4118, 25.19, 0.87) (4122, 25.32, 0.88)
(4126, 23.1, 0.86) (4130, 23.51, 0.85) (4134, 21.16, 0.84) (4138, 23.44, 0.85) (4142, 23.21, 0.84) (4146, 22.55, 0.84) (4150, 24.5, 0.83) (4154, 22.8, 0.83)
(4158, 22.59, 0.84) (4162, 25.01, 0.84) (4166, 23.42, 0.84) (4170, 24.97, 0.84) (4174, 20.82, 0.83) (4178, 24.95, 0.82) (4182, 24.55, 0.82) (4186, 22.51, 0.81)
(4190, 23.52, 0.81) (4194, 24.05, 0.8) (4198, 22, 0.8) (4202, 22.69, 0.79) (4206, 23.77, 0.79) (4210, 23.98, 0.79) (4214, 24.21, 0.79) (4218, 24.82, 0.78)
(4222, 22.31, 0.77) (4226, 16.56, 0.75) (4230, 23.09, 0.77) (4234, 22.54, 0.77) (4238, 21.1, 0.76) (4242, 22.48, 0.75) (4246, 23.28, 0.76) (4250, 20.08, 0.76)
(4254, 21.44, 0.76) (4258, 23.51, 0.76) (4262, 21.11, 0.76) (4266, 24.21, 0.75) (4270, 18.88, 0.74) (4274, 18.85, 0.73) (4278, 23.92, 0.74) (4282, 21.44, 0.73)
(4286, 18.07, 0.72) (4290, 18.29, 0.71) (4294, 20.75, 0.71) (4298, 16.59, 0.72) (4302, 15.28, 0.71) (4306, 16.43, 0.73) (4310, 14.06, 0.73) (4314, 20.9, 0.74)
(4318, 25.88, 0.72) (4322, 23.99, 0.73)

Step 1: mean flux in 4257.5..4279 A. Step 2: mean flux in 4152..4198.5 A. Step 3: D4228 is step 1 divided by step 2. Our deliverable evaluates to 0.9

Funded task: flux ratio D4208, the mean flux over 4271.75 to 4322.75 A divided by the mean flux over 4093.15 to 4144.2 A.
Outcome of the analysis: 0.85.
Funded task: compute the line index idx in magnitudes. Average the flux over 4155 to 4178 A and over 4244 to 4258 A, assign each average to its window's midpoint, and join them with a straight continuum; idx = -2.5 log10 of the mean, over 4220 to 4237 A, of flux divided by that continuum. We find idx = 0.06 mag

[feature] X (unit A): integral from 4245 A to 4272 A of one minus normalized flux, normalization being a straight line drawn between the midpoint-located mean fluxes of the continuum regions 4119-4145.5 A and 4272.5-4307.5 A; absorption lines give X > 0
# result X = -2.7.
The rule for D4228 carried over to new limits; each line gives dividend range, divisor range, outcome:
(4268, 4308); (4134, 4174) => 0.81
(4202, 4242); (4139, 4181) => 0.96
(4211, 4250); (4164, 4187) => 0.94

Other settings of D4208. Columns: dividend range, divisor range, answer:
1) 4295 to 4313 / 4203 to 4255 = 0.73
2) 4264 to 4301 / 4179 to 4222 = 0.85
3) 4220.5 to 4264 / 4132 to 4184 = 0.92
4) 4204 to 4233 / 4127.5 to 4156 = 0.98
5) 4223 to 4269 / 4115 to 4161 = 0.92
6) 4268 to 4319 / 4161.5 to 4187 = 0.80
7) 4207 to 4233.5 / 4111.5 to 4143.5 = 0.95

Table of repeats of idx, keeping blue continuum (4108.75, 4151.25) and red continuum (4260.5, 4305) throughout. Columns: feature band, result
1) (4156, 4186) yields -0.05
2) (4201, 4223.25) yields -0.11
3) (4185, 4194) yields -0.06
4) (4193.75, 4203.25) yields -0.04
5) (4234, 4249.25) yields -0.07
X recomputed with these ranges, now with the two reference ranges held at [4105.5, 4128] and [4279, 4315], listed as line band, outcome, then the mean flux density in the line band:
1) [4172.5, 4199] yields -1.9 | 23.3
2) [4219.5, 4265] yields -4.2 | 21.7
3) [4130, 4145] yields 0.4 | 22.7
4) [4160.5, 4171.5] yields -1.0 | 24.4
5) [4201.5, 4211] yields -1.1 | 23.6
